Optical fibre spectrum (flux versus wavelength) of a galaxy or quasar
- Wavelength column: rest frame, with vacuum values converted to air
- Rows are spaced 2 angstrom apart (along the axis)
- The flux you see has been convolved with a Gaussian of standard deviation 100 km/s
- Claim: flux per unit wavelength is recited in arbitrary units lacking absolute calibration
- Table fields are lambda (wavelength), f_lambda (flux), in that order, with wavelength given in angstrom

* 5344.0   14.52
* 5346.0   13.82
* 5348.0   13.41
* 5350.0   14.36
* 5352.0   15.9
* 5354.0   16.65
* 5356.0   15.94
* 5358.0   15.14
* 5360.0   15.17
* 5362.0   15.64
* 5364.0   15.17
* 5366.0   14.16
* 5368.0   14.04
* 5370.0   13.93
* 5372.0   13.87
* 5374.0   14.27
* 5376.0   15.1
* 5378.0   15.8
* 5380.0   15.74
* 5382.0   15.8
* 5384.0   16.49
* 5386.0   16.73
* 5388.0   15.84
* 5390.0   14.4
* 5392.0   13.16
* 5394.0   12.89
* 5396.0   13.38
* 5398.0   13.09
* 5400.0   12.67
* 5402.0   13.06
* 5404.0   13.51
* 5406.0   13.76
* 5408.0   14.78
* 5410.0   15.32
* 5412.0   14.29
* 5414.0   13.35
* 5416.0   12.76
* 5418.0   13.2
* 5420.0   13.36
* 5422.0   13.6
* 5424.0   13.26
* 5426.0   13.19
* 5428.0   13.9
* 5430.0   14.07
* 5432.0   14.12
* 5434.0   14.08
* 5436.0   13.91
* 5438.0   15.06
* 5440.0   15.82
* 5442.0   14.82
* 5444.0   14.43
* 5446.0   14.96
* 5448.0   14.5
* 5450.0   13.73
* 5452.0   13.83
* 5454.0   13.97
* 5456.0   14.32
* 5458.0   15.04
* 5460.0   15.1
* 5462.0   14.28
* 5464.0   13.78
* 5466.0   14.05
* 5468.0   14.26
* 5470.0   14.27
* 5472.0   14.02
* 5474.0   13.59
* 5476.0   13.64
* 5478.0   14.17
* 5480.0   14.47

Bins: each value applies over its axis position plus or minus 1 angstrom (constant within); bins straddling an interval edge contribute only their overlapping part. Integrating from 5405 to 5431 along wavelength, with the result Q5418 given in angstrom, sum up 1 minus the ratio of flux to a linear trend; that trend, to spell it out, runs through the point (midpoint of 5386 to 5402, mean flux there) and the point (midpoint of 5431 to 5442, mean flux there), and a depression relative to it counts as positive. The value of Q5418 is 0.9 angstrom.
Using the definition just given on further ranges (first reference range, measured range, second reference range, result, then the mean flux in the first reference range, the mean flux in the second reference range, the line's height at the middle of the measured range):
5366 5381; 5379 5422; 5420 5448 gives 0.9 angstrom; 14.6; 14.2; 14.5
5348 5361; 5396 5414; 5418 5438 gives 0.6 angstrom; 15.4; 13.8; 14.3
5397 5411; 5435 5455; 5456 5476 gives -0.6 angstrom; 13.7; 14.2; 14.1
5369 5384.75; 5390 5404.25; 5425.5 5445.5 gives 1.6 angstrom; 15.1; 14.4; 14.9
